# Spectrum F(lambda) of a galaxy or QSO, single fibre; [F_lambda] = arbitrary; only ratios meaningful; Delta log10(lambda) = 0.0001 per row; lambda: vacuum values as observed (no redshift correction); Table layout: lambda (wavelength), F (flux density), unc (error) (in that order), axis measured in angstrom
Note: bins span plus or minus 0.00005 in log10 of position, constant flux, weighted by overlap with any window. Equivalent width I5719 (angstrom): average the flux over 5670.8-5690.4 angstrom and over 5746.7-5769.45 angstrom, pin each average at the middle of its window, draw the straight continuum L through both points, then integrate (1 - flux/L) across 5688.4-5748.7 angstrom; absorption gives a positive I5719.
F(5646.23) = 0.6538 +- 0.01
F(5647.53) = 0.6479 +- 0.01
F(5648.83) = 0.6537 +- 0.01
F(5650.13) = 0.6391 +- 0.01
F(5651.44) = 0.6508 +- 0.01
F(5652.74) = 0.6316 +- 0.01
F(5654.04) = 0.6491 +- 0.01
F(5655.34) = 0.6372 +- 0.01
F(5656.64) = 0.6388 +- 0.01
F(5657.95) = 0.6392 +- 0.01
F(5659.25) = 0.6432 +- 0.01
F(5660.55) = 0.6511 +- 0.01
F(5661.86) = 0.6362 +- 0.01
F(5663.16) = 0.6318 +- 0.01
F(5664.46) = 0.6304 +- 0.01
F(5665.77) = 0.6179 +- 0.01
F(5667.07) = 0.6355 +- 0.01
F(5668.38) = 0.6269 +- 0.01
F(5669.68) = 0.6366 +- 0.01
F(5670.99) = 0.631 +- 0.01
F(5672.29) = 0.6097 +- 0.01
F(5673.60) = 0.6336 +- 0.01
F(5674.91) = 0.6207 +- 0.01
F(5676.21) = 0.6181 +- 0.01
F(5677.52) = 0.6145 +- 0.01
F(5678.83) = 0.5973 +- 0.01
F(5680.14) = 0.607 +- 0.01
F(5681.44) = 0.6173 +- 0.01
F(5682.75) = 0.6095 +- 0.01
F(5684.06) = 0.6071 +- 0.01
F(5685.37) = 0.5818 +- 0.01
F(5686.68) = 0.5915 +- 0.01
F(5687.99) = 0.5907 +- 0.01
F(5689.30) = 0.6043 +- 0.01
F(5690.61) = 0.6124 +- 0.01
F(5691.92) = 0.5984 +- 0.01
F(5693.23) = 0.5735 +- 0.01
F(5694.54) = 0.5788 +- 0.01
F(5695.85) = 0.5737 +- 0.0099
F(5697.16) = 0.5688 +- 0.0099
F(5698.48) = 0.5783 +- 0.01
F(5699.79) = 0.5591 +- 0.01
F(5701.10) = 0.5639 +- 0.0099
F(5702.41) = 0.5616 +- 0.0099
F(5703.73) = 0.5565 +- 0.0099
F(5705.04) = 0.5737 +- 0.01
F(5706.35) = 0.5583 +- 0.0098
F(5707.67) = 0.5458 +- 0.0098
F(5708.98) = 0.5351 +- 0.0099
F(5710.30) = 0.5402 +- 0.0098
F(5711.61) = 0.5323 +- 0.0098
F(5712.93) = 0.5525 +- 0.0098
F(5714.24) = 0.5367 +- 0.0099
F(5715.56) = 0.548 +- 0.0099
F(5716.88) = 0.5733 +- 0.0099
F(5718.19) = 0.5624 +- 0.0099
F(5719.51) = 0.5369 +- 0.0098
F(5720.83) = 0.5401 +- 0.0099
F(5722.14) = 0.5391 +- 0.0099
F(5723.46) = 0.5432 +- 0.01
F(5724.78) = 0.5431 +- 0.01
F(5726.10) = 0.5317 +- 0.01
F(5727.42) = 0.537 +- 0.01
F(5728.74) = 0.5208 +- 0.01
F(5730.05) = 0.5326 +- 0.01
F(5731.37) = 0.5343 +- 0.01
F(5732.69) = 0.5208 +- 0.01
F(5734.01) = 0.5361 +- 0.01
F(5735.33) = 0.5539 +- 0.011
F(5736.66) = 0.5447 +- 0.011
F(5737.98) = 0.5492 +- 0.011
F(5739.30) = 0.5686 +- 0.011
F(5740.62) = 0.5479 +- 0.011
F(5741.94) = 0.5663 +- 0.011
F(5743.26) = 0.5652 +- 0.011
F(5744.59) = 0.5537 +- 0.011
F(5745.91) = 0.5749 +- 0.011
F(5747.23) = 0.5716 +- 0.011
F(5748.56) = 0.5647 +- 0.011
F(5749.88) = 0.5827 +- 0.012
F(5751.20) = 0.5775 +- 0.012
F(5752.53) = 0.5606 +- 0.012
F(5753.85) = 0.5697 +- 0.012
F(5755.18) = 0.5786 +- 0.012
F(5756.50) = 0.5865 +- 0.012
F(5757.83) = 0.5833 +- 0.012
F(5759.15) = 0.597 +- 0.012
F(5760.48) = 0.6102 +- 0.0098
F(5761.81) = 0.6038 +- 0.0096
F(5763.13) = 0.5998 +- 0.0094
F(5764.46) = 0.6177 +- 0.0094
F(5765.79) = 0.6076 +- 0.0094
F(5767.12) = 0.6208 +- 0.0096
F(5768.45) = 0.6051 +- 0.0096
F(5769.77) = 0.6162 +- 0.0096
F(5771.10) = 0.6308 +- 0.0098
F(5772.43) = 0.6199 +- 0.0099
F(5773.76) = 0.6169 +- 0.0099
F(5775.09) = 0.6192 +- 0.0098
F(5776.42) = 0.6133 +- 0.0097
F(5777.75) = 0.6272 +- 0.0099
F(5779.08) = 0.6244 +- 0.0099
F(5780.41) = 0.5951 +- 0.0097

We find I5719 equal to 4.4 angstrom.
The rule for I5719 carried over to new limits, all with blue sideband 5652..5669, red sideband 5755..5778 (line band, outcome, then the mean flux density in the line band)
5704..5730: 3.2 angstrom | 0.545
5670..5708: 2.3 angstrom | 0.592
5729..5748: 2.0 angstrom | 0.551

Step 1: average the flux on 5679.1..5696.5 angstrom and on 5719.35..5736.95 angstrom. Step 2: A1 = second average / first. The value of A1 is 0.90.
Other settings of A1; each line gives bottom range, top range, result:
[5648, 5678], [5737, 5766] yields 0.91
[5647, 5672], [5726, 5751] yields 0.86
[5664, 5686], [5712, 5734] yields 0.88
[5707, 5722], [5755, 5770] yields 1.11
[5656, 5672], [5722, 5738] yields 0.85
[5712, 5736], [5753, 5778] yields 1.12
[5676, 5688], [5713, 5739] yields 0.90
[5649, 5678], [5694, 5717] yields 0.88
